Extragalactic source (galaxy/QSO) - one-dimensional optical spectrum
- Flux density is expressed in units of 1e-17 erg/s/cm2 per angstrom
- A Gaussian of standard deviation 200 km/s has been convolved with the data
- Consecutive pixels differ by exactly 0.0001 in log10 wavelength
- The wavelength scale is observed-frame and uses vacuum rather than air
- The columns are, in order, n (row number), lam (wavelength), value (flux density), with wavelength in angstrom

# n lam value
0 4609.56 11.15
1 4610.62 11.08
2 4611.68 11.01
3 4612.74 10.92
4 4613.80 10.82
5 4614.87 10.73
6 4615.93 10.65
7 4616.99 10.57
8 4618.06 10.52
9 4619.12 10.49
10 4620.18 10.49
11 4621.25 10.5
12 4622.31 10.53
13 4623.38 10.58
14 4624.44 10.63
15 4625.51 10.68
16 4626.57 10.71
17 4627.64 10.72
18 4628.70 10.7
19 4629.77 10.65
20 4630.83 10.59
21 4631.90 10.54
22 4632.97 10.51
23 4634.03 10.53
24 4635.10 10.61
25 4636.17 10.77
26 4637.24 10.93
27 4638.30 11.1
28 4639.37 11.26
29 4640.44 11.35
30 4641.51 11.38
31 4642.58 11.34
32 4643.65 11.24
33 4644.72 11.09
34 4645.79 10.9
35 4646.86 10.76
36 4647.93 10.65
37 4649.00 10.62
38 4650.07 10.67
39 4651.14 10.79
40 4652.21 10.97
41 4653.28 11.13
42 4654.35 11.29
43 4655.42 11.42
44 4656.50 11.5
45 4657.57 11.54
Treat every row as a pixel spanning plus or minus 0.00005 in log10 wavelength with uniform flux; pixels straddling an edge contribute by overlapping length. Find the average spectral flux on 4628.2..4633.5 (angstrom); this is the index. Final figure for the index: 10.6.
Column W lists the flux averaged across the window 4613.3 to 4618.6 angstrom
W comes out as 10.6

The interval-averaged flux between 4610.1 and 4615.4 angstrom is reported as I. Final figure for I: 10.9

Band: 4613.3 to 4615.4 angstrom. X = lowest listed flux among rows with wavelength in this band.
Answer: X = 10.73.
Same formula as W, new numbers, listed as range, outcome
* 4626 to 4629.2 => 10.7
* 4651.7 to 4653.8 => 11.1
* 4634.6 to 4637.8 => 10.8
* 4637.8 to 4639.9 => 11.2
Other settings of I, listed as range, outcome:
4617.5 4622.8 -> 10.5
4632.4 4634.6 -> 10.5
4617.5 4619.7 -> 10.5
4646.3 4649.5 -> 10.7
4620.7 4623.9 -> 10.5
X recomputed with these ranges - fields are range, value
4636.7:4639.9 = 10.93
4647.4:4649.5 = 10.62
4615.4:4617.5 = 10.57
